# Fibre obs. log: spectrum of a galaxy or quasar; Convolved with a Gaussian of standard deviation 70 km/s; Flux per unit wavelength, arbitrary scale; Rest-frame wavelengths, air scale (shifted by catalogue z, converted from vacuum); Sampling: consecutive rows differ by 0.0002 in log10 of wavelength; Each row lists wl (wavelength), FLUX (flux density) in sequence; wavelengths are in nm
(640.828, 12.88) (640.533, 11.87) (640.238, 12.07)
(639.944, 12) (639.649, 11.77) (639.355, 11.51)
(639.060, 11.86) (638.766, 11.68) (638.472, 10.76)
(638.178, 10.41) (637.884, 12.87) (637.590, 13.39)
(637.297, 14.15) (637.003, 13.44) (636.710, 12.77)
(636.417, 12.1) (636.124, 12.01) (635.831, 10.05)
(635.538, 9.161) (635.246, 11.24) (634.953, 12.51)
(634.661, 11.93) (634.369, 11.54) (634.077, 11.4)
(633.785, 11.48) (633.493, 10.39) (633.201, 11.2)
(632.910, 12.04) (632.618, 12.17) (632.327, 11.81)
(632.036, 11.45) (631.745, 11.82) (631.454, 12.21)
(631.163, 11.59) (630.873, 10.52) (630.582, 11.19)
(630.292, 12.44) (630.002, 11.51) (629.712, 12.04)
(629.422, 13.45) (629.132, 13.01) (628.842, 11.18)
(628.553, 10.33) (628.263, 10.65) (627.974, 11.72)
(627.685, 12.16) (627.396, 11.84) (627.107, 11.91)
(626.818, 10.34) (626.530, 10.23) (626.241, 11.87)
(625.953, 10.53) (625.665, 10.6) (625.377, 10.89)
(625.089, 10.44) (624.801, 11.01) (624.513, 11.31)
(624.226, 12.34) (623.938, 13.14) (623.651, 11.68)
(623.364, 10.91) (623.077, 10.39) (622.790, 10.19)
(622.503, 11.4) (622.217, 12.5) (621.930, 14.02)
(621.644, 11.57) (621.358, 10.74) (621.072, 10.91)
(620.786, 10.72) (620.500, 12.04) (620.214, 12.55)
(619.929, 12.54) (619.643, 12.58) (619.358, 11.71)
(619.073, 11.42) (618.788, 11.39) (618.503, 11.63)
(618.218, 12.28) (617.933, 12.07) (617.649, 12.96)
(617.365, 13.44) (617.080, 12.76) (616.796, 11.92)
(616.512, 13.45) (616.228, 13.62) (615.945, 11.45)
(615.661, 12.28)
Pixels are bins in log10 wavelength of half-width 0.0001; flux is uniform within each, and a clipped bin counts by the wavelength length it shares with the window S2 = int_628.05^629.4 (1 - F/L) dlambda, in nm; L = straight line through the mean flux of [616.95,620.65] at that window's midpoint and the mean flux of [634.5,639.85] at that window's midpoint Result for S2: 0.06 nm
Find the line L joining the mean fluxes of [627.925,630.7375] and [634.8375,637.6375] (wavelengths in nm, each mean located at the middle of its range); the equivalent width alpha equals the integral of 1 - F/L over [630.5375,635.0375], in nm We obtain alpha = 0.12 nm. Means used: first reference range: 11.7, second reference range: 12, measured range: 11.6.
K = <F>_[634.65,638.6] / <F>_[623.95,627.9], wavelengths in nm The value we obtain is 1.06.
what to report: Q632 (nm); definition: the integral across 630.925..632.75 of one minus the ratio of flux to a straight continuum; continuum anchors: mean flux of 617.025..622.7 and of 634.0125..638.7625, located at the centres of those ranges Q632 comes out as 0.02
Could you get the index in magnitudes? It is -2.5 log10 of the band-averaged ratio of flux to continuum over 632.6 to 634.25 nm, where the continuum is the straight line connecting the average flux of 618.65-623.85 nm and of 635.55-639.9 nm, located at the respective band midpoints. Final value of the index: 0.05 mag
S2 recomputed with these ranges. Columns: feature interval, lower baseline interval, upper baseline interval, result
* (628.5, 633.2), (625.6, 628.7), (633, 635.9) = -0.286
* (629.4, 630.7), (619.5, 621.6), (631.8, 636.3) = -0.062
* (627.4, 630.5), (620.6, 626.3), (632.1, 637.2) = -0.094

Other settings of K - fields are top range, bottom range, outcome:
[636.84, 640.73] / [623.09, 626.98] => 1.09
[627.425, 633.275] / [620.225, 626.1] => 1.03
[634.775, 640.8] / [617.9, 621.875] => 1.01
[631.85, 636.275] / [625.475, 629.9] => 0.99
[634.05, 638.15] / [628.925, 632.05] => 1.01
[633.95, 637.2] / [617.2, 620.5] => 0.96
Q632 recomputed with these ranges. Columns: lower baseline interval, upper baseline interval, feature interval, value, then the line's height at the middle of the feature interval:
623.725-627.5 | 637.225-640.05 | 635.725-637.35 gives -0.07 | 11.9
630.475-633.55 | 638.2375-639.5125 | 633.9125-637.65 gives -0.16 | 11.4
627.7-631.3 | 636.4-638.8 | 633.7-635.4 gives 0.07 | 12.1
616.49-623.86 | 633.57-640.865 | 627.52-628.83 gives 0.07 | 11.9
